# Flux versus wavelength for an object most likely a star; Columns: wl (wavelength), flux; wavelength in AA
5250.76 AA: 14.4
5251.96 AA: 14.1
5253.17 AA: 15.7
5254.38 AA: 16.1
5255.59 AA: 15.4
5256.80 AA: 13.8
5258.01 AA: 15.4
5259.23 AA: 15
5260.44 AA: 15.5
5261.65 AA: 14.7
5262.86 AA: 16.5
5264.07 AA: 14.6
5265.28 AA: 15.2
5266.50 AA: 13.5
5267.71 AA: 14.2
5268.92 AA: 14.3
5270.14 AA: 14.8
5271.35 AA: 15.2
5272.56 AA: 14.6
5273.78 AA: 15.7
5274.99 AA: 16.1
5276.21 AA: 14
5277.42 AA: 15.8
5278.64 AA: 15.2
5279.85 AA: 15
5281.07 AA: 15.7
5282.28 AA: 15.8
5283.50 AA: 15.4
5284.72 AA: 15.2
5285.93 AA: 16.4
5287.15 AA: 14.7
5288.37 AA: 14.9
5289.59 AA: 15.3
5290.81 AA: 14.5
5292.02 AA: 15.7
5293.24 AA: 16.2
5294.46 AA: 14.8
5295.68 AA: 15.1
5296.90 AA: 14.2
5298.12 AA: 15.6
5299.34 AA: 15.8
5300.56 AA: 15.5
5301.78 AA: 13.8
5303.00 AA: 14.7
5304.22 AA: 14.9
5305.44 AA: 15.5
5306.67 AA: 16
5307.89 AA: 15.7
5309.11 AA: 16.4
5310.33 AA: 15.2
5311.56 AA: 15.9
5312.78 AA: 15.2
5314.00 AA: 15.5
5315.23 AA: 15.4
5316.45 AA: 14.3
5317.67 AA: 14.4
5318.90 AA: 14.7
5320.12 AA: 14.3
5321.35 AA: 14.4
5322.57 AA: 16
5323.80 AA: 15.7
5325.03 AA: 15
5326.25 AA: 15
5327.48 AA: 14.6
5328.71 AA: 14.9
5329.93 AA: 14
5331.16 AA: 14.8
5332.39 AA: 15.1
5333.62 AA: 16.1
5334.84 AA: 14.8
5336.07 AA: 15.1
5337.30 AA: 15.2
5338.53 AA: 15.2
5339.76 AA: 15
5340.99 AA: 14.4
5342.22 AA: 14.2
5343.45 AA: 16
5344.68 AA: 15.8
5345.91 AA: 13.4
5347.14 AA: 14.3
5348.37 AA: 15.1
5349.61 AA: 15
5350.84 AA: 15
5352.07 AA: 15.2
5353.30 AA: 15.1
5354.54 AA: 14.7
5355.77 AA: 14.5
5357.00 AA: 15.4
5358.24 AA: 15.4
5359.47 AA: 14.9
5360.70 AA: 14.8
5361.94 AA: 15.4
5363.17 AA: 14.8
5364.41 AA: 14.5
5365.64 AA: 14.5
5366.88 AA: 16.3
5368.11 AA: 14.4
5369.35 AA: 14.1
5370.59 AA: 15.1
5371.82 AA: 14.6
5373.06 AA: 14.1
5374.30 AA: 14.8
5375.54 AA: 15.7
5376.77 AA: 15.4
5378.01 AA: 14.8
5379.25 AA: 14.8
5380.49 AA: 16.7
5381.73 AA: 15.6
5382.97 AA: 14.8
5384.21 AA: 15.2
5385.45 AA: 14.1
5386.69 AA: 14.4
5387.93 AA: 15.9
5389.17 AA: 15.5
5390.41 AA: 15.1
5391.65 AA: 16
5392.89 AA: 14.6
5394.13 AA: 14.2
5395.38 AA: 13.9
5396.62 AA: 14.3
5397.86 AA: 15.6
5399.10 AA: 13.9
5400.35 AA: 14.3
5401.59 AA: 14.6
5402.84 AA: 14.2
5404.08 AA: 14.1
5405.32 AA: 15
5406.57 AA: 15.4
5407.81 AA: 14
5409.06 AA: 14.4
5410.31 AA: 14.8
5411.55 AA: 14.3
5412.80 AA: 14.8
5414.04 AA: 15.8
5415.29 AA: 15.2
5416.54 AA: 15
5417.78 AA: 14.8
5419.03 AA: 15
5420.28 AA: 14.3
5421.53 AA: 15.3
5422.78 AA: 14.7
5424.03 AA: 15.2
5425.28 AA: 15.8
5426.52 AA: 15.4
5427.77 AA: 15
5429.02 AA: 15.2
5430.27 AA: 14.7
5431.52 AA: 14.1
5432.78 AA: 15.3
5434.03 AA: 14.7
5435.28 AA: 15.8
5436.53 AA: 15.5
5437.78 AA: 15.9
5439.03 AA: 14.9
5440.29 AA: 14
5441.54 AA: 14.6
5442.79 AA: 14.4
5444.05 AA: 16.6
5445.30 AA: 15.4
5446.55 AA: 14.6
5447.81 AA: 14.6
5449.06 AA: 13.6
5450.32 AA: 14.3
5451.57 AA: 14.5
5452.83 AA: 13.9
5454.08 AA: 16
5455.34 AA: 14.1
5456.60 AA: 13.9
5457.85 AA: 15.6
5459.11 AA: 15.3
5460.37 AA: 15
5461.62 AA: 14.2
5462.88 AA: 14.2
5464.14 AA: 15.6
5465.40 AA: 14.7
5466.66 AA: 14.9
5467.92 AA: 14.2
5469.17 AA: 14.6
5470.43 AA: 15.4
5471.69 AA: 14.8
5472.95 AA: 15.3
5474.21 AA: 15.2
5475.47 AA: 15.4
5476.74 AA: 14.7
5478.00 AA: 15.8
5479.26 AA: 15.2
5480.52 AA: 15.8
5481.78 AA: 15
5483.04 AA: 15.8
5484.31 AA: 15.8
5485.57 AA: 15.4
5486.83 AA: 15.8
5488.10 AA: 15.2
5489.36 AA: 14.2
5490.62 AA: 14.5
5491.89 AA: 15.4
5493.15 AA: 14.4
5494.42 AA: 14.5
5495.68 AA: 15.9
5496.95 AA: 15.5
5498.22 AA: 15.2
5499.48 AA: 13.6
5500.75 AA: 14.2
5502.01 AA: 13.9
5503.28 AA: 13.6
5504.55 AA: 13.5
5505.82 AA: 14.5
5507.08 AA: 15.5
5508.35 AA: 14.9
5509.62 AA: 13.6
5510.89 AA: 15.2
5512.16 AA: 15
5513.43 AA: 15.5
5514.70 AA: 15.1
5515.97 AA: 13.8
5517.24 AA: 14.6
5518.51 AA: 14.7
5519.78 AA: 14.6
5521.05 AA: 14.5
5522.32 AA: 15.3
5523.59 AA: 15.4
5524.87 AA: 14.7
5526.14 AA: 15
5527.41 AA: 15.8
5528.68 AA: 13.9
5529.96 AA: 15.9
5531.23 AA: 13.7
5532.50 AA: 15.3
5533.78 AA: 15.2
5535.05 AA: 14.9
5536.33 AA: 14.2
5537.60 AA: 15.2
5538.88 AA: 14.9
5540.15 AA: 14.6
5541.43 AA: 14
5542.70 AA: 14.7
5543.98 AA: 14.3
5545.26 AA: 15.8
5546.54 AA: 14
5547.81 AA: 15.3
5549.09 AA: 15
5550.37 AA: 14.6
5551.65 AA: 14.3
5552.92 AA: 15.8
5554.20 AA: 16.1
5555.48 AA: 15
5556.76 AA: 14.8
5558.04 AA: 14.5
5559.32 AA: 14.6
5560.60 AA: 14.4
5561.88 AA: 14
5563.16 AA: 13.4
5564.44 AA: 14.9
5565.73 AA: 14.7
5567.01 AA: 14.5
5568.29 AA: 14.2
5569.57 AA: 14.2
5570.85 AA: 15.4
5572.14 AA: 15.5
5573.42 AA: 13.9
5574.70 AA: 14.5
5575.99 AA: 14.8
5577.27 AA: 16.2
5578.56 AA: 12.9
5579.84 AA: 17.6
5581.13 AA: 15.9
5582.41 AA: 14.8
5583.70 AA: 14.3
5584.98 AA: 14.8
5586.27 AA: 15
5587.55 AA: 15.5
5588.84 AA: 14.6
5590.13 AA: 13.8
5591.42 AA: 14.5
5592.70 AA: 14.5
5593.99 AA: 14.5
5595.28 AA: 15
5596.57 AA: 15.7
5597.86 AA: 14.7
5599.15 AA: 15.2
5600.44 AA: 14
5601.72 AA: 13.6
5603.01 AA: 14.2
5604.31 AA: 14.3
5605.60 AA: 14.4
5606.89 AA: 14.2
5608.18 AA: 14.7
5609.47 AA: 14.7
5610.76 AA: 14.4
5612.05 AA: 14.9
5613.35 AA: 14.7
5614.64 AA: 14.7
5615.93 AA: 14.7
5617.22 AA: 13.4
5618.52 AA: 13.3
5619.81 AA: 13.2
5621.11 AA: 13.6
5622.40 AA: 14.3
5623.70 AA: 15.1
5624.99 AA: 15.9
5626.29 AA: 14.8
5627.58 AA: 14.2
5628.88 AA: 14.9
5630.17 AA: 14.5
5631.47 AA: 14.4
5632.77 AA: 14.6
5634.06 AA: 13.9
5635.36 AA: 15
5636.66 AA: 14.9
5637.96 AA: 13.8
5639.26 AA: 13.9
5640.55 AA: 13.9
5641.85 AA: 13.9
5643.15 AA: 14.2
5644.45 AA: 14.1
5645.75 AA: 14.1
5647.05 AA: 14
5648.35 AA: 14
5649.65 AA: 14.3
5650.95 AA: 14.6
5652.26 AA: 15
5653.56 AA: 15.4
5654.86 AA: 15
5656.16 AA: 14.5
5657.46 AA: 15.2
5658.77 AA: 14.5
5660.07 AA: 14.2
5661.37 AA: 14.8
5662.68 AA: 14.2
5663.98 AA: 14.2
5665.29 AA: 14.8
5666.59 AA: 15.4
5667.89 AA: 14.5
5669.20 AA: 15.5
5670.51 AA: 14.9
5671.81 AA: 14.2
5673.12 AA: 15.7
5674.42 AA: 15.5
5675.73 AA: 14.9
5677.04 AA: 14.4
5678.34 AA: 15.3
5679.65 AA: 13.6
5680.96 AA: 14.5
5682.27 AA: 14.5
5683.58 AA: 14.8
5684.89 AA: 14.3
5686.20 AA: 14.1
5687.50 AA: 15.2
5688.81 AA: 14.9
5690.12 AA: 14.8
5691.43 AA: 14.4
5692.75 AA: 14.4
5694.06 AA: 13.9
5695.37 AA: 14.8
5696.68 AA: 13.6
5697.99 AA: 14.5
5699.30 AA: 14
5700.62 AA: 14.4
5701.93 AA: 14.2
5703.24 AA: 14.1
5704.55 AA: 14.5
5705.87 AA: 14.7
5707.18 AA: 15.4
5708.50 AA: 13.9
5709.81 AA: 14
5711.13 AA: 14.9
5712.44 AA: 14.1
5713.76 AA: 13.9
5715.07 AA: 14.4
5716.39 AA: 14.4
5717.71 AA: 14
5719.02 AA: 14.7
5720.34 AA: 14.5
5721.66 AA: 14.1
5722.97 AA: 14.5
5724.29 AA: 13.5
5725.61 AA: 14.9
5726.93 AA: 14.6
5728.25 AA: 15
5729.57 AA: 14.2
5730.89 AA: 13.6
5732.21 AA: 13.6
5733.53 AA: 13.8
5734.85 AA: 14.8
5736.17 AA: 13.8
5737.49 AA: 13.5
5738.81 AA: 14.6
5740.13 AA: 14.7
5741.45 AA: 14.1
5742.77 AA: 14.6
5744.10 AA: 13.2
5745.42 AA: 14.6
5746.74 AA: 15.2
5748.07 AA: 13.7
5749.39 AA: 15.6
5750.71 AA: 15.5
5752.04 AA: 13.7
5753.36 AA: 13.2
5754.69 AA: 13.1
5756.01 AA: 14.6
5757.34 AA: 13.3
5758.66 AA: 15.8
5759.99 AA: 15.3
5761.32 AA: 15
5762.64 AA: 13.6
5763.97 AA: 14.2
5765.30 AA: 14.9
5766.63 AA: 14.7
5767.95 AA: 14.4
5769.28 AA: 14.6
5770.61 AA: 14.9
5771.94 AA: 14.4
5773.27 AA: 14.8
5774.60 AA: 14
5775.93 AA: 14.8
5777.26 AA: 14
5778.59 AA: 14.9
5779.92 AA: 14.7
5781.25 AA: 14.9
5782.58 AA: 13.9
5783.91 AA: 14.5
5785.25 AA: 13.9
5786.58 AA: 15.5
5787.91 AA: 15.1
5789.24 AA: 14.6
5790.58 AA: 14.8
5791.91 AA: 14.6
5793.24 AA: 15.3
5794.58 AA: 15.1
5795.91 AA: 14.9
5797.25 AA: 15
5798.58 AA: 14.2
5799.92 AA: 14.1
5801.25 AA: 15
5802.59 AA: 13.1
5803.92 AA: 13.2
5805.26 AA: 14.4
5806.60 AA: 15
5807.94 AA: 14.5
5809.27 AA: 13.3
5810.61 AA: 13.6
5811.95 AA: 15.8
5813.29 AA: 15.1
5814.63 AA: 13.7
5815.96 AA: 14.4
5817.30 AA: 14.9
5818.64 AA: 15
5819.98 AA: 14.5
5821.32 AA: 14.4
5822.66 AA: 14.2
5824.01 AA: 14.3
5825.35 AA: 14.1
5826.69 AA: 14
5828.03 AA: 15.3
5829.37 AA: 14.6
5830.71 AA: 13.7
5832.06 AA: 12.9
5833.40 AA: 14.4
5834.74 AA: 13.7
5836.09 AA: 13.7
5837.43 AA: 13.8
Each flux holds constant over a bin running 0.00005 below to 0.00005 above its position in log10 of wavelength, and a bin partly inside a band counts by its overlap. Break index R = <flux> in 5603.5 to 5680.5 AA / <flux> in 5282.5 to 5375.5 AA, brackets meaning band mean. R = 1.0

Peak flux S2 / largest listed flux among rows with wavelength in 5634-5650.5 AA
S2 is 15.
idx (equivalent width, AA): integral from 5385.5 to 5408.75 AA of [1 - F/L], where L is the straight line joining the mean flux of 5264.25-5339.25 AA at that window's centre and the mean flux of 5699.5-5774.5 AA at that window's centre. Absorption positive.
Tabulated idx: 0.4 AA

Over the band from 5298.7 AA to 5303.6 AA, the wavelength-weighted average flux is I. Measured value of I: 15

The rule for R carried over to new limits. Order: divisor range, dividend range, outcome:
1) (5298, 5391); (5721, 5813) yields 0.96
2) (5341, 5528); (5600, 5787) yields 0.97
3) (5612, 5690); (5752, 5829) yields 1.00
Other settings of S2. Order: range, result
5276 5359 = 16.4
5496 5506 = 15.5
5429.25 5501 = 16.6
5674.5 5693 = 15.3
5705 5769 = 15.8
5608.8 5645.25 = 15.9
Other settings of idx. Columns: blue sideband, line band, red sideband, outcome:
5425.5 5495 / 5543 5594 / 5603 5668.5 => -0.50 AA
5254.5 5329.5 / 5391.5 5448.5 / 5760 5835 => 0.38 AA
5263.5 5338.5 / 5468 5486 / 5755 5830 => -0.44 AA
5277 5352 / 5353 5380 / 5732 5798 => 0.24 AA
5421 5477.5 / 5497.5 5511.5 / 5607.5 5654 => 0.39 AA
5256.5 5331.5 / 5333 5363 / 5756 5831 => 0.09 AA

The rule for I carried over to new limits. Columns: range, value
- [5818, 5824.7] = 14.5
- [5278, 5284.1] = 15.4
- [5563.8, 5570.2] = 14.5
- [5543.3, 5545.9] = 15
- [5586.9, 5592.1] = 14.6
